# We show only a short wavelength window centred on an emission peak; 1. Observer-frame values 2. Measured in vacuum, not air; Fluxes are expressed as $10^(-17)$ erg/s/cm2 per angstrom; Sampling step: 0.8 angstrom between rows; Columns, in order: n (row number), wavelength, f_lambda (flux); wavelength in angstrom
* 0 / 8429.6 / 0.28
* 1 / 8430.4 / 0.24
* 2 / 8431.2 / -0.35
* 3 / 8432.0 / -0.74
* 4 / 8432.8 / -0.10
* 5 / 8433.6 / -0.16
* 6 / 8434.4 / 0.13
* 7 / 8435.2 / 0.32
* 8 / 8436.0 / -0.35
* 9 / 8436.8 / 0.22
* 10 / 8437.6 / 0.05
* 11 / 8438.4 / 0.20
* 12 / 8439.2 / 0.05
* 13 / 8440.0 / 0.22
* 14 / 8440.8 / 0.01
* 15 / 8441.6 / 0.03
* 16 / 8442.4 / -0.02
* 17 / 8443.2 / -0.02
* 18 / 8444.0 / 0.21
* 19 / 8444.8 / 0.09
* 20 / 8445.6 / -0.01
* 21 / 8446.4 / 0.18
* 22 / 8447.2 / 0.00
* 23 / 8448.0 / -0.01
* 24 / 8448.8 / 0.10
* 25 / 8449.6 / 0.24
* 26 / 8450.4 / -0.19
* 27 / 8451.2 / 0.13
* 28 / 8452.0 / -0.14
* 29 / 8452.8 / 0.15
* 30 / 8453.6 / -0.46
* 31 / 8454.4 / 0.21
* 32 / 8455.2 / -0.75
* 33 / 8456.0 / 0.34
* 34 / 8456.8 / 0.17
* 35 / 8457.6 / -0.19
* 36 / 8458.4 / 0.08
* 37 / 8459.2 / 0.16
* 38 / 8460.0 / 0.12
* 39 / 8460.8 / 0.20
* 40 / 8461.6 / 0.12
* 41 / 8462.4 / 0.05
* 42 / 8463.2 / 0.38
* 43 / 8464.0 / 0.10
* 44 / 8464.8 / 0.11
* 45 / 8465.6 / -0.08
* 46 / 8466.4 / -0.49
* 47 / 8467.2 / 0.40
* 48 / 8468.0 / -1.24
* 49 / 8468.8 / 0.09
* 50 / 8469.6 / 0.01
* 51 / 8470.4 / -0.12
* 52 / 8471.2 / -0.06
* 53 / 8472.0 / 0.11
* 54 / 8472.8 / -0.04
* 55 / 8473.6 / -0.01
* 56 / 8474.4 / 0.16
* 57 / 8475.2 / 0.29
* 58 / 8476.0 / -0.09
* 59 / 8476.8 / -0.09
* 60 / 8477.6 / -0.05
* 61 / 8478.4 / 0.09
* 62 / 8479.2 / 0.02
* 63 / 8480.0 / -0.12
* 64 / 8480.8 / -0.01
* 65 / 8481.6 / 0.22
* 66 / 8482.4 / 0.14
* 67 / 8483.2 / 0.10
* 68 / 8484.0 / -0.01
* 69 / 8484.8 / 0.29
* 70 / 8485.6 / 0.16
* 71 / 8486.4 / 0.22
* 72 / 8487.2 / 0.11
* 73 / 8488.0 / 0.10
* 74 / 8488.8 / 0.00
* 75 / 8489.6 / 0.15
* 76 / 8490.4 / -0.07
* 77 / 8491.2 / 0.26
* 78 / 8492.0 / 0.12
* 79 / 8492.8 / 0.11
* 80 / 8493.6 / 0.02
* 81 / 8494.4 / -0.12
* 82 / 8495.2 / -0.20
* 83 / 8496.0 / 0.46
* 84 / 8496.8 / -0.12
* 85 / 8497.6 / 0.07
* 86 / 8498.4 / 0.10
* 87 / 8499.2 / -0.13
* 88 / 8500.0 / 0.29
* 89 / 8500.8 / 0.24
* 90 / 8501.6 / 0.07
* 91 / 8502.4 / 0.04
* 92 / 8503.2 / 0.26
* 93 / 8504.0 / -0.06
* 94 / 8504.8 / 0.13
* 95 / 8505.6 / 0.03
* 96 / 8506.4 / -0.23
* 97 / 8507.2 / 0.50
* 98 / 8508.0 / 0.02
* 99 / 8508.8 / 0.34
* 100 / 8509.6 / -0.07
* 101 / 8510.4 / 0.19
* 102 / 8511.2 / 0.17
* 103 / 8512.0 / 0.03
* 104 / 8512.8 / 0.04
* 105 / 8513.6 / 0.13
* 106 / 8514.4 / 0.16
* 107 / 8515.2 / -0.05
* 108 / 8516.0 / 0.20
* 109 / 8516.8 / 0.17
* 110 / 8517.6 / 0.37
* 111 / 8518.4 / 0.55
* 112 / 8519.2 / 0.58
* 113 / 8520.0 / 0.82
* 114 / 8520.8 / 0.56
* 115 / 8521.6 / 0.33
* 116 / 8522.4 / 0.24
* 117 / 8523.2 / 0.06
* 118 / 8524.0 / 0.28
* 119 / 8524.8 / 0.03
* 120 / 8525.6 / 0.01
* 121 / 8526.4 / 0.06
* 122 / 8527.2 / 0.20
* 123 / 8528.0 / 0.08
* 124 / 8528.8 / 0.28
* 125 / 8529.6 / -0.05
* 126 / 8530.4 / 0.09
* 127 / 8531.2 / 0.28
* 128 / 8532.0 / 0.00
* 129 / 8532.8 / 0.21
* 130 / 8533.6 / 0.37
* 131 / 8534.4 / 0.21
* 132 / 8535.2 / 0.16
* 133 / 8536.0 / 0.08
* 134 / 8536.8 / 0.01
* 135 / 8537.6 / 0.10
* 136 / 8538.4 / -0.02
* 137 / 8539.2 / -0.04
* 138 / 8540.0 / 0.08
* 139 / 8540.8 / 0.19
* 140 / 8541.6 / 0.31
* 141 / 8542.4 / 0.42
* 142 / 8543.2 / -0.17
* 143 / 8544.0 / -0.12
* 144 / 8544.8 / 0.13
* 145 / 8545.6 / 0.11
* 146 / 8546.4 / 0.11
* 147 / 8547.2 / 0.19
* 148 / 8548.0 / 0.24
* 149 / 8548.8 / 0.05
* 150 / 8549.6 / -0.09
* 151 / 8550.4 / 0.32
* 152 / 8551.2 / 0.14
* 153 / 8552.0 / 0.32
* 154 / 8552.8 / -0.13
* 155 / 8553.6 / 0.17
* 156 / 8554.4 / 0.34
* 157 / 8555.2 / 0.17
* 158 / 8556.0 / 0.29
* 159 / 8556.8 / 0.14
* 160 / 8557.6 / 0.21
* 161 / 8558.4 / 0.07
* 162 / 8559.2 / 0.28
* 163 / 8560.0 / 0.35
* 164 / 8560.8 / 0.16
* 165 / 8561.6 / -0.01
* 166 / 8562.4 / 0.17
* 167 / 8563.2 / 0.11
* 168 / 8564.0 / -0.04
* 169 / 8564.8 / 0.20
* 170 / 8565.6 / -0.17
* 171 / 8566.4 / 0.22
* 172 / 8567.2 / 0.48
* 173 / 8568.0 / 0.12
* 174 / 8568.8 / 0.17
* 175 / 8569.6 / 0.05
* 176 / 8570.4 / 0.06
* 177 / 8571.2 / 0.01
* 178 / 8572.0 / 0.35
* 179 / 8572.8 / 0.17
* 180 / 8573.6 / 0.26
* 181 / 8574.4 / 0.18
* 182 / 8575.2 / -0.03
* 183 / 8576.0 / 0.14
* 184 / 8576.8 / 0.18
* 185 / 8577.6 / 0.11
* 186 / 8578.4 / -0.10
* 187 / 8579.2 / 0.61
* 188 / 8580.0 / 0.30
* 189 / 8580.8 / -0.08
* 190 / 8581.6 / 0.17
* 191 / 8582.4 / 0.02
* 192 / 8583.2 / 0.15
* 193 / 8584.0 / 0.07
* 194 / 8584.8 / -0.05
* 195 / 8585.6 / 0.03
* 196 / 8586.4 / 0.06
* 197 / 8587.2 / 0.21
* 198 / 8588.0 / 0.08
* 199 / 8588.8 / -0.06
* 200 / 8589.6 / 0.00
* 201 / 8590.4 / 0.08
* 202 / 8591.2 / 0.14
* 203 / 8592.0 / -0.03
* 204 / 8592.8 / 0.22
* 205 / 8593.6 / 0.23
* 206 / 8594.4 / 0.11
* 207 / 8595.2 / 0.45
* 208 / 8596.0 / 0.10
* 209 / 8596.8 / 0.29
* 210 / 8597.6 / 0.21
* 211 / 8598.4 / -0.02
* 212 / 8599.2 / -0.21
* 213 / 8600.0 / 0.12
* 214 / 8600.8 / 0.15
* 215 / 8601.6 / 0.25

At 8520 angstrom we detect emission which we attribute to H-beta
